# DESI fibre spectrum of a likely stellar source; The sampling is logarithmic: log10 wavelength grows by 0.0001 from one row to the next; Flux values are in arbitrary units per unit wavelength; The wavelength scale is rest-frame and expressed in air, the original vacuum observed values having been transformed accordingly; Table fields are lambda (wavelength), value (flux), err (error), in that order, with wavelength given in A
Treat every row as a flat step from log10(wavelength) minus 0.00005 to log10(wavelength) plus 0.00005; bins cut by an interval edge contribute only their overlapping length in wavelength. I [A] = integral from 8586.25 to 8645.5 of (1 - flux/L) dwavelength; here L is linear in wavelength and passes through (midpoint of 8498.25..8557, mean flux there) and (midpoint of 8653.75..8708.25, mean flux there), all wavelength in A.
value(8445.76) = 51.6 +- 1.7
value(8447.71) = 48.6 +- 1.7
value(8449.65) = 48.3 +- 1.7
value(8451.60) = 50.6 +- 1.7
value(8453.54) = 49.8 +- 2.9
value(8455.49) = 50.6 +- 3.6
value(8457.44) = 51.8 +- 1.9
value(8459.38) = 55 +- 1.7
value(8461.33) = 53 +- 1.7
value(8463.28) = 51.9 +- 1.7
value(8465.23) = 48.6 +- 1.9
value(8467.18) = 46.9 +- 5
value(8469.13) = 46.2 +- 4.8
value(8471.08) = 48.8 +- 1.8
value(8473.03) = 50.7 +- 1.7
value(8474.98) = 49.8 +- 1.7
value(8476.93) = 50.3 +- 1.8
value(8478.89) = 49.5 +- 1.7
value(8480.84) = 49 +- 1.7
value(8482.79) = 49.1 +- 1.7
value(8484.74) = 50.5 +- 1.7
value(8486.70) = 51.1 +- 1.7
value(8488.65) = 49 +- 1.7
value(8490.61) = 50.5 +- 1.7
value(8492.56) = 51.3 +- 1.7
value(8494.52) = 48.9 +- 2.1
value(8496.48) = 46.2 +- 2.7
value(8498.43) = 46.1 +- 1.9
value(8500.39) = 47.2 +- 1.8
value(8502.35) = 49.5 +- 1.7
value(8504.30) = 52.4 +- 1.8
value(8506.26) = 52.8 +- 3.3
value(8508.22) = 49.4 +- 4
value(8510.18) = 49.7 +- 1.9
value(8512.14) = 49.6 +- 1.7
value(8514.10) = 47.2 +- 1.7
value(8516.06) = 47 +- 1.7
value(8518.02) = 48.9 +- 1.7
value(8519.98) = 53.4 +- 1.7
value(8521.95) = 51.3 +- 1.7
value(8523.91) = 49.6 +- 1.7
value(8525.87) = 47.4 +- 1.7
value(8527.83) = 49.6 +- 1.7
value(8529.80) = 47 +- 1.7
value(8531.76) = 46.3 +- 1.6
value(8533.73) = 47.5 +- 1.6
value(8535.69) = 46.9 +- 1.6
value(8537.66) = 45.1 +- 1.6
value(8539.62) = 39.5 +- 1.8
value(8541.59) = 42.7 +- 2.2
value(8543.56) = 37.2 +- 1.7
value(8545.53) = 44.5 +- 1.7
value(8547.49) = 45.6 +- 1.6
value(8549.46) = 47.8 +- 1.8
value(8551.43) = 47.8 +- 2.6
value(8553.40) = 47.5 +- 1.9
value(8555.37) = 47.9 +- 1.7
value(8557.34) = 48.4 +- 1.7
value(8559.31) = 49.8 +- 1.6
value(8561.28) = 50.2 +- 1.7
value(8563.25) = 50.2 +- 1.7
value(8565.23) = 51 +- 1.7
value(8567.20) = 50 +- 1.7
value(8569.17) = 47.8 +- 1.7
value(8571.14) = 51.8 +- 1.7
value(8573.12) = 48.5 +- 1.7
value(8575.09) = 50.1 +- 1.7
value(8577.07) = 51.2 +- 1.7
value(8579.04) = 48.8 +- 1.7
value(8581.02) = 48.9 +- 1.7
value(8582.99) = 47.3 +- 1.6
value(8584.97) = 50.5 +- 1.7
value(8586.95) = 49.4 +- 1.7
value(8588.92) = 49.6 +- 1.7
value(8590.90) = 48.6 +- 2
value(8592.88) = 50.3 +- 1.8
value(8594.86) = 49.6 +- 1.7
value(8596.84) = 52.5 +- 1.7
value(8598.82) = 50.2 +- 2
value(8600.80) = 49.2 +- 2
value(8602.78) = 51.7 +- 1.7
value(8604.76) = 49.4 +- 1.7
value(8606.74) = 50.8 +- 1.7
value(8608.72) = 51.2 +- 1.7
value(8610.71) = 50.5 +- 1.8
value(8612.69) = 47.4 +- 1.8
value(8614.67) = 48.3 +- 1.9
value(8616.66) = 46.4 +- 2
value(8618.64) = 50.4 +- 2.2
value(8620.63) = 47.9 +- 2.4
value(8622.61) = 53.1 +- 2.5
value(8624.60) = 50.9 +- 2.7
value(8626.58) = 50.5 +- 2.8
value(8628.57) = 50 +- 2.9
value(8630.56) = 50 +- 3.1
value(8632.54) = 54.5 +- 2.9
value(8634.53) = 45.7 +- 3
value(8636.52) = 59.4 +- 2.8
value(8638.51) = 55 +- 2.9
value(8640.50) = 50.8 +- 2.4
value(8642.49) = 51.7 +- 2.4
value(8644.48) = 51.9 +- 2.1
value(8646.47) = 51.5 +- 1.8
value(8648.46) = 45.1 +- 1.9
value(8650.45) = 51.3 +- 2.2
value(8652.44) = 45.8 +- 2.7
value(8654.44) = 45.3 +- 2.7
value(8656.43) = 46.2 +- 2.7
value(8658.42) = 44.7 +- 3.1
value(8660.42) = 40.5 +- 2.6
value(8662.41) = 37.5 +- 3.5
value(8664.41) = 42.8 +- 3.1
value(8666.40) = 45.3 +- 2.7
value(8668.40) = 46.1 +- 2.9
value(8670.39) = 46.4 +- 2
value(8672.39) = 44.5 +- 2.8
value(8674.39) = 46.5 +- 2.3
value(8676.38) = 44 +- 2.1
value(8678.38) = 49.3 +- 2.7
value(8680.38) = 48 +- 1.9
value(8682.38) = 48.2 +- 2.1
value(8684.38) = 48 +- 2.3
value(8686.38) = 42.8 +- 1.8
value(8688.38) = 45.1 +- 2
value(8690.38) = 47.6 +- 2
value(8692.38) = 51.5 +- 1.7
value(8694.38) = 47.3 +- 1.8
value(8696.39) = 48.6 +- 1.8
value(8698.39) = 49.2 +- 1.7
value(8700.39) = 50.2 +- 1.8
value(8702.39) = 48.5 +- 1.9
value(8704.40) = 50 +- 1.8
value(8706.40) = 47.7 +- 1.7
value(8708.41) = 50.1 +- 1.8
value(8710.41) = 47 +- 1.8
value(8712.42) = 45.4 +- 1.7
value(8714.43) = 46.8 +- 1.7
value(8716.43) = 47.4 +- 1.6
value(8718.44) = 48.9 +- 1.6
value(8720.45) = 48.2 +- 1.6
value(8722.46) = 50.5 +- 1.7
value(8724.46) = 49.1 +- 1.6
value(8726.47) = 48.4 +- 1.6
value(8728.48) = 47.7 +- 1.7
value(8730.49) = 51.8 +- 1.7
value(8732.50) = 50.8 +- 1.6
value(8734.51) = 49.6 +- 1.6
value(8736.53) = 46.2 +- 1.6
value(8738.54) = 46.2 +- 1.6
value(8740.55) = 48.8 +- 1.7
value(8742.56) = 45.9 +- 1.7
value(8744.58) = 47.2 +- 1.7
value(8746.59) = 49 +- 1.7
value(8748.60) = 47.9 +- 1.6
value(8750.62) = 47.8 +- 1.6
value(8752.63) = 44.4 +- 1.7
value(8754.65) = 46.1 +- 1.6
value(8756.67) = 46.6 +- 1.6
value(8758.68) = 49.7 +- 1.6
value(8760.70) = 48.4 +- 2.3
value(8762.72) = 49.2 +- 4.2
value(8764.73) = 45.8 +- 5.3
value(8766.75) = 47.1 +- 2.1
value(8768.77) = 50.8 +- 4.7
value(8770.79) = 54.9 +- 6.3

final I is -4.66 A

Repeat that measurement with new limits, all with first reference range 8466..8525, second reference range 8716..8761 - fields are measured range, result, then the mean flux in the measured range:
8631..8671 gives 0.55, 47.9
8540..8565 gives 1.27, 46.6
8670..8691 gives 0.88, 46.4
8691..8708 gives -0.28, 49.1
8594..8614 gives -0.57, 50.2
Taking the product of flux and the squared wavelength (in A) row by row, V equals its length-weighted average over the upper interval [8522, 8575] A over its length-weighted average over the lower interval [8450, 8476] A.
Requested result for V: 0.96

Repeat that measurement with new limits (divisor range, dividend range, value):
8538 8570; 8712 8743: 1.08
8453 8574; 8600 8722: 1.03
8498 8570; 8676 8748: 1.05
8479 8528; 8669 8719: 1.00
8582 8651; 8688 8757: 0.98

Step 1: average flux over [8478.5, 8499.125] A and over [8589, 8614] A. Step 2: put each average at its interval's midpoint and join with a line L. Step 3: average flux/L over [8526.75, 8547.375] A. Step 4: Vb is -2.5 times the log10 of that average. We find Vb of 0.11 mag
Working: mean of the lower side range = 49.2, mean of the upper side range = 50.1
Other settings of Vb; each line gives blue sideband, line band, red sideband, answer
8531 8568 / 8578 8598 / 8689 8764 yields -0.059 mag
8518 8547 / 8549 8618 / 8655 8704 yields -0.071 mag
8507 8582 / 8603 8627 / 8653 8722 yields -0.055 mag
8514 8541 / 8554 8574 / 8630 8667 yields -0.040 mag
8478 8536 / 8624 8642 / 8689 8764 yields -0.070 mag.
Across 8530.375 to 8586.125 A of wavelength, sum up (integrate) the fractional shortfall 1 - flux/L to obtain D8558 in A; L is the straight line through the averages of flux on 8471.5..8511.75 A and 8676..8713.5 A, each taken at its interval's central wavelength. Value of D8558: 1.7 A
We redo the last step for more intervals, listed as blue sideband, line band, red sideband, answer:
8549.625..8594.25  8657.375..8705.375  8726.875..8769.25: 2.1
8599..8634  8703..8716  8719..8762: 0.2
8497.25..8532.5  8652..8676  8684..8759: 2.0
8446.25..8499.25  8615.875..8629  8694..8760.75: -0.3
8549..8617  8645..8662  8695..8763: 0.9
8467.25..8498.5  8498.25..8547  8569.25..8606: 1.9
